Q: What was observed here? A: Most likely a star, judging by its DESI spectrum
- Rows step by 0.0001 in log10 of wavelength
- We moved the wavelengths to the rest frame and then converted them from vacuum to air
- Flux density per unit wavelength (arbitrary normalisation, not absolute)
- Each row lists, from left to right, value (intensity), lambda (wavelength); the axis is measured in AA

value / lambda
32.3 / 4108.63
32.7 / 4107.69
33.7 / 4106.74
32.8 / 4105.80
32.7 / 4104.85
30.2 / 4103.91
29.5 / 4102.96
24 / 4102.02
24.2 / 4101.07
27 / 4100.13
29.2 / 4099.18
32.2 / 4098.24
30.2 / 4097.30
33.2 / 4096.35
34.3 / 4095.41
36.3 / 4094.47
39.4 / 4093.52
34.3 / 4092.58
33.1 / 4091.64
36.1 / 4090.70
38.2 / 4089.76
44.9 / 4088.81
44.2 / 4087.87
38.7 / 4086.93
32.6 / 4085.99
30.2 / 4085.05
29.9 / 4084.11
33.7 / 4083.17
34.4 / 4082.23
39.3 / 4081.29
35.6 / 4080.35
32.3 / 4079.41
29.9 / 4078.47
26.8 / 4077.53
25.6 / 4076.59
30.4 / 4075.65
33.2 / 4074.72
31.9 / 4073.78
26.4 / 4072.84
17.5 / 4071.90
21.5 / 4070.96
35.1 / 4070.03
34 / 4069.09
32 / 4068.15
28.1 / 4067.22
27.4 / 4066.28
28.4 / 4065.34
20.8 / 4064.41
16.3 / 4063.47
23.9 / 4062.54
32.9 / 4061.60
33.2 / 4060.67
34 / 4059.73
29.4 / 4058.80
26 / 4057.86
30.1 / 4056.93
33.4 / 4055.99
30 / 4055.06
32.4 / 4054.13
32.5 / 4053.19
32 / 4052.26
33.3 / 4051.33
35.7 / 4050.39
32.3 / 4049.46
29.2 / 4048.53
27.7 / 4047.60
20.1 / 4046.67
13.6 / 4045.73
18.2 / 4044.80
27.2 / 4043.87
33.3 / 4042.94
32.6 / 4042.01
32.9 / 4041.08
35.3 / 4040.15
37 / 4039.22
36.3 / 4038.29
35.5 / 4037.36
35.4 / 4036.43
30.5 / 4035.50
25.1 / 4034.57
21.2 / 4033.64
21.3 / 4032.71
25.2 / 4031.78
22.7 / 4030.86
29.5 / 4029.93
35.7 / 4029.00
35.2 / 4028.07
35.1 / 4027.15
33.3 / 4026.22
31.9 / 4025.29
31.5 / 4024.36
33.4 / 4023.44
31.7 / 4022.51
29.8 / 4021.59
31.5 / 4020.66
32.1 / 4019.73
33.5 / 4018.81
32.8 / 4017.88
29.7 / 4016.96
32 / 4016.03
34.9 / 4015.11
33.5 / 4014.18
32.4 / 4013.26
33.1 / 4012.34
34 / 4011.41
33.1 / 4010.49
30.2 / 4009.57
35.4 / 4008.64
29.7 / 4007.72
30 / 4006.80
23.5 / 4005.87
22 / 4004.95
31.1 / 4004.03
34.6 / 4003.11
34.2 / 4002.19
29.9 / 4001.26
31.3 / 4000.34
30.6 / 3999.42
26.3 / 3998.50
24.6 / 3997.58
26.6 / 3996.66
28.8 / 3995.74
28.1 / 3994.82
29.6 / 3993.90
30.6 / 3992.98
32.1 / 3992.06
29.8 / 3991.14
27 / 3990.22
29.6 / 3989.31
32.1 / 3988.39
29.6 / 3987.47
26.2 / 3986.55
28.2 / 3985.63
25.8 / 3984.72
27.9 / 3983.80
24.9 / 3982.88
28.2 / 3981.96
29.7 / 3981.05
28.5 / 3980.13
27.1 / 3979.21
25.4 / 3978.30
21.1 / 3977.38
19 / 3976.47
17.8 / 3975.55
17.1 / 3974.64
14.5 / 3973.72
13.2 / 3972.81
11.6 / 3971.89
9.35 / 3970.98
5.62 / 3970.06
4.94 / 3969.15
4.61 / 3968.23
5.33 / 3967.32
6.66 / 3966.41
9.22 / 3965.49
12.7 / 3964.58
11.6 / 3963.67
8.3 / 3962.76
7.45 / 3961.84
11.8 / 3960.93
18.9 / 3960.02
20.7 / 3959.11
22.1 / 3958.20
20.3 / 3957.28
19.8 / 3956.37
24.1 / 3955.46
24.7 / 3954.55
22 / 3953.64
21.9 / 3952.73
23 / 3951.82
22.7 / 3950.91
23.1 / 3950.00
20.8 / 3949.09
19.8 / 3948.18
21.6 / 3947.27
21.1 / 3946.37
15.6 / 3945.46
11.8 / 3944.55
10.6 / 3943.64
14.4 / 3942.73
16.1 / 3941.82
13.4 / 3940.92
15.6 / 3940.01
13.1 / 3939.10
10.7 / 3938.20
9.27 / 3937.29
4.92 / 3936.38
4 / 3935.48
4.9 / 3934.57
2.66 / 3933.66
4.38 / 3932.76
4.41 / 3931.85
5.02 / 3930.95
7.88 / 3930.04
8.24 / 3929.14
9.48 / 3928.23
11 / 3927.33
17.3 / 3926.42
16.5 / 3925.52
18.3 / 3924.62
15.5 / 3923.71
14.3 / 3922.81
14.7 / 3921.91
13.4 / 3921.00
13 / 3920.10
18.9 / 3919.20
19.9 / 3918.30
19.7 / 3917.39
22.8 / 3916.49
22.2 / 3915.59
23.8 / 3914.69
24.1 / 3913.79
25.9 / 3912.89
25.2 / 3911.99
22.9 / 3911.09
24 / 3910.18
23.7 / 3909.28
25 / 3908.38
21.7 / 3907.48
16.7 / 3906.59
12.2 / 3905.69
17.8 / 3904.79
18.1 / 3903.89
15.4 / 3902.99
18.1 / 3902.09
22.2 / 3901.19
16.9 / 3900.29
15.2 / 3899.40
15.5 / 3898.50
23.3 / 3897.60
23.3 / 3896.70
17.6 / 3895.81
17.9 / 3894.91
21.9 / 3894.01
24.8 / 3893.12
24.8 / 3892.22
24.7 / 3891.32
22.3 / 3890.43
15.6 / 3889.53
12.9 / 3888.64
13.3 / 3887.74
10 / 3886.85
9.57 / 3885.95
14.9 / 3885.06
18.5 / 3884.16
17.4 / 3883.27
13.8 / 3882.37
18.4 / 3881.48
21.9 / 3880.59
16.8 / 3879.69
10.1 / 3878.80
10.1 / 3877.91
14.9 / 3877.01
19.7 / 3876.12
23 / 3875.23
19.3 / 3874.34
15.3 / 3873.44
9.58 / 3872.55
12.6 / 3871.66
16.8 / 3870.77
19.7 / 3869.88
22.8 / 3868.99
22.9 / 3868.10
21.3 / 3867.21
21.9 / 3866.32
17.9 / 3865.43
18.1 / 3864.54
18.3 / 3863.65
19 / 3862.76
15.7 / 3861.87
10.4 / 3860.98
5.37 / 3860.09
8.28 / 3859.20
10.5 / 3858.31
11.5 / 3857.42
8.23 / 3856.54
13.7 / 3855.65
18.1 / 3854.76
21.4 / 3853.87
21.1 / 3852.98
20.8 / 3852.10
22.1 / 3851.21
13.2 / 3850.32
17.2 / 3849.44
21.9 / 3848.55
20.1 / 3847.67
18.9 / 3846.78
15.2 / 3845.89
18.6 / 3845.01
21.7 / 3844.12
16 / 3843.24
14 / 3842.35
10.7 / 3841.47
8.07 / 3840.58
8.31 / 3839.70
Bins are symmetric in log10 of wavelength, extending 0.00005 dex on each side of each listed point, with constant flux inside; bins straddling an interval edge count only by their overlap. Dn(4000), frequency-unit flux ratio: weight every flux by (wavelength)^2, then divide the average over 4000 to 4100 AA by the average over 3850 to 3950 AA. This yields 2.05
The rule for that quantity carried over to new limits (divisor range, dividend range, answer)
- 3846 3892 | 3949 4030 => 1.61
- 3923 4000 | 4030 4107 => 1.79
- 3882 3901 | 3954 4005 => 1.28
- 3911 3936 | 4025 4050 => 2.15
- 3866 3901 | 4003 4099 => 1.90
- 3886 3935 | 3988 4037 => 1.88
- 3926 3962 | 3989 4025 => 2.17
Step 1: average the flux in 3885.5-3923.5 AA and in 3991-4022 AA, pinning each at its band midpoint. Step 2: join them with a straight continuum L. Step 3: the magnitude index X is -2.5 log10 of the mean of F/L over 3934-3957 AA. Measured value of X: 0.42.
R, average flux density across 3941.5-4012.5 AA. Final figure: 22.3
